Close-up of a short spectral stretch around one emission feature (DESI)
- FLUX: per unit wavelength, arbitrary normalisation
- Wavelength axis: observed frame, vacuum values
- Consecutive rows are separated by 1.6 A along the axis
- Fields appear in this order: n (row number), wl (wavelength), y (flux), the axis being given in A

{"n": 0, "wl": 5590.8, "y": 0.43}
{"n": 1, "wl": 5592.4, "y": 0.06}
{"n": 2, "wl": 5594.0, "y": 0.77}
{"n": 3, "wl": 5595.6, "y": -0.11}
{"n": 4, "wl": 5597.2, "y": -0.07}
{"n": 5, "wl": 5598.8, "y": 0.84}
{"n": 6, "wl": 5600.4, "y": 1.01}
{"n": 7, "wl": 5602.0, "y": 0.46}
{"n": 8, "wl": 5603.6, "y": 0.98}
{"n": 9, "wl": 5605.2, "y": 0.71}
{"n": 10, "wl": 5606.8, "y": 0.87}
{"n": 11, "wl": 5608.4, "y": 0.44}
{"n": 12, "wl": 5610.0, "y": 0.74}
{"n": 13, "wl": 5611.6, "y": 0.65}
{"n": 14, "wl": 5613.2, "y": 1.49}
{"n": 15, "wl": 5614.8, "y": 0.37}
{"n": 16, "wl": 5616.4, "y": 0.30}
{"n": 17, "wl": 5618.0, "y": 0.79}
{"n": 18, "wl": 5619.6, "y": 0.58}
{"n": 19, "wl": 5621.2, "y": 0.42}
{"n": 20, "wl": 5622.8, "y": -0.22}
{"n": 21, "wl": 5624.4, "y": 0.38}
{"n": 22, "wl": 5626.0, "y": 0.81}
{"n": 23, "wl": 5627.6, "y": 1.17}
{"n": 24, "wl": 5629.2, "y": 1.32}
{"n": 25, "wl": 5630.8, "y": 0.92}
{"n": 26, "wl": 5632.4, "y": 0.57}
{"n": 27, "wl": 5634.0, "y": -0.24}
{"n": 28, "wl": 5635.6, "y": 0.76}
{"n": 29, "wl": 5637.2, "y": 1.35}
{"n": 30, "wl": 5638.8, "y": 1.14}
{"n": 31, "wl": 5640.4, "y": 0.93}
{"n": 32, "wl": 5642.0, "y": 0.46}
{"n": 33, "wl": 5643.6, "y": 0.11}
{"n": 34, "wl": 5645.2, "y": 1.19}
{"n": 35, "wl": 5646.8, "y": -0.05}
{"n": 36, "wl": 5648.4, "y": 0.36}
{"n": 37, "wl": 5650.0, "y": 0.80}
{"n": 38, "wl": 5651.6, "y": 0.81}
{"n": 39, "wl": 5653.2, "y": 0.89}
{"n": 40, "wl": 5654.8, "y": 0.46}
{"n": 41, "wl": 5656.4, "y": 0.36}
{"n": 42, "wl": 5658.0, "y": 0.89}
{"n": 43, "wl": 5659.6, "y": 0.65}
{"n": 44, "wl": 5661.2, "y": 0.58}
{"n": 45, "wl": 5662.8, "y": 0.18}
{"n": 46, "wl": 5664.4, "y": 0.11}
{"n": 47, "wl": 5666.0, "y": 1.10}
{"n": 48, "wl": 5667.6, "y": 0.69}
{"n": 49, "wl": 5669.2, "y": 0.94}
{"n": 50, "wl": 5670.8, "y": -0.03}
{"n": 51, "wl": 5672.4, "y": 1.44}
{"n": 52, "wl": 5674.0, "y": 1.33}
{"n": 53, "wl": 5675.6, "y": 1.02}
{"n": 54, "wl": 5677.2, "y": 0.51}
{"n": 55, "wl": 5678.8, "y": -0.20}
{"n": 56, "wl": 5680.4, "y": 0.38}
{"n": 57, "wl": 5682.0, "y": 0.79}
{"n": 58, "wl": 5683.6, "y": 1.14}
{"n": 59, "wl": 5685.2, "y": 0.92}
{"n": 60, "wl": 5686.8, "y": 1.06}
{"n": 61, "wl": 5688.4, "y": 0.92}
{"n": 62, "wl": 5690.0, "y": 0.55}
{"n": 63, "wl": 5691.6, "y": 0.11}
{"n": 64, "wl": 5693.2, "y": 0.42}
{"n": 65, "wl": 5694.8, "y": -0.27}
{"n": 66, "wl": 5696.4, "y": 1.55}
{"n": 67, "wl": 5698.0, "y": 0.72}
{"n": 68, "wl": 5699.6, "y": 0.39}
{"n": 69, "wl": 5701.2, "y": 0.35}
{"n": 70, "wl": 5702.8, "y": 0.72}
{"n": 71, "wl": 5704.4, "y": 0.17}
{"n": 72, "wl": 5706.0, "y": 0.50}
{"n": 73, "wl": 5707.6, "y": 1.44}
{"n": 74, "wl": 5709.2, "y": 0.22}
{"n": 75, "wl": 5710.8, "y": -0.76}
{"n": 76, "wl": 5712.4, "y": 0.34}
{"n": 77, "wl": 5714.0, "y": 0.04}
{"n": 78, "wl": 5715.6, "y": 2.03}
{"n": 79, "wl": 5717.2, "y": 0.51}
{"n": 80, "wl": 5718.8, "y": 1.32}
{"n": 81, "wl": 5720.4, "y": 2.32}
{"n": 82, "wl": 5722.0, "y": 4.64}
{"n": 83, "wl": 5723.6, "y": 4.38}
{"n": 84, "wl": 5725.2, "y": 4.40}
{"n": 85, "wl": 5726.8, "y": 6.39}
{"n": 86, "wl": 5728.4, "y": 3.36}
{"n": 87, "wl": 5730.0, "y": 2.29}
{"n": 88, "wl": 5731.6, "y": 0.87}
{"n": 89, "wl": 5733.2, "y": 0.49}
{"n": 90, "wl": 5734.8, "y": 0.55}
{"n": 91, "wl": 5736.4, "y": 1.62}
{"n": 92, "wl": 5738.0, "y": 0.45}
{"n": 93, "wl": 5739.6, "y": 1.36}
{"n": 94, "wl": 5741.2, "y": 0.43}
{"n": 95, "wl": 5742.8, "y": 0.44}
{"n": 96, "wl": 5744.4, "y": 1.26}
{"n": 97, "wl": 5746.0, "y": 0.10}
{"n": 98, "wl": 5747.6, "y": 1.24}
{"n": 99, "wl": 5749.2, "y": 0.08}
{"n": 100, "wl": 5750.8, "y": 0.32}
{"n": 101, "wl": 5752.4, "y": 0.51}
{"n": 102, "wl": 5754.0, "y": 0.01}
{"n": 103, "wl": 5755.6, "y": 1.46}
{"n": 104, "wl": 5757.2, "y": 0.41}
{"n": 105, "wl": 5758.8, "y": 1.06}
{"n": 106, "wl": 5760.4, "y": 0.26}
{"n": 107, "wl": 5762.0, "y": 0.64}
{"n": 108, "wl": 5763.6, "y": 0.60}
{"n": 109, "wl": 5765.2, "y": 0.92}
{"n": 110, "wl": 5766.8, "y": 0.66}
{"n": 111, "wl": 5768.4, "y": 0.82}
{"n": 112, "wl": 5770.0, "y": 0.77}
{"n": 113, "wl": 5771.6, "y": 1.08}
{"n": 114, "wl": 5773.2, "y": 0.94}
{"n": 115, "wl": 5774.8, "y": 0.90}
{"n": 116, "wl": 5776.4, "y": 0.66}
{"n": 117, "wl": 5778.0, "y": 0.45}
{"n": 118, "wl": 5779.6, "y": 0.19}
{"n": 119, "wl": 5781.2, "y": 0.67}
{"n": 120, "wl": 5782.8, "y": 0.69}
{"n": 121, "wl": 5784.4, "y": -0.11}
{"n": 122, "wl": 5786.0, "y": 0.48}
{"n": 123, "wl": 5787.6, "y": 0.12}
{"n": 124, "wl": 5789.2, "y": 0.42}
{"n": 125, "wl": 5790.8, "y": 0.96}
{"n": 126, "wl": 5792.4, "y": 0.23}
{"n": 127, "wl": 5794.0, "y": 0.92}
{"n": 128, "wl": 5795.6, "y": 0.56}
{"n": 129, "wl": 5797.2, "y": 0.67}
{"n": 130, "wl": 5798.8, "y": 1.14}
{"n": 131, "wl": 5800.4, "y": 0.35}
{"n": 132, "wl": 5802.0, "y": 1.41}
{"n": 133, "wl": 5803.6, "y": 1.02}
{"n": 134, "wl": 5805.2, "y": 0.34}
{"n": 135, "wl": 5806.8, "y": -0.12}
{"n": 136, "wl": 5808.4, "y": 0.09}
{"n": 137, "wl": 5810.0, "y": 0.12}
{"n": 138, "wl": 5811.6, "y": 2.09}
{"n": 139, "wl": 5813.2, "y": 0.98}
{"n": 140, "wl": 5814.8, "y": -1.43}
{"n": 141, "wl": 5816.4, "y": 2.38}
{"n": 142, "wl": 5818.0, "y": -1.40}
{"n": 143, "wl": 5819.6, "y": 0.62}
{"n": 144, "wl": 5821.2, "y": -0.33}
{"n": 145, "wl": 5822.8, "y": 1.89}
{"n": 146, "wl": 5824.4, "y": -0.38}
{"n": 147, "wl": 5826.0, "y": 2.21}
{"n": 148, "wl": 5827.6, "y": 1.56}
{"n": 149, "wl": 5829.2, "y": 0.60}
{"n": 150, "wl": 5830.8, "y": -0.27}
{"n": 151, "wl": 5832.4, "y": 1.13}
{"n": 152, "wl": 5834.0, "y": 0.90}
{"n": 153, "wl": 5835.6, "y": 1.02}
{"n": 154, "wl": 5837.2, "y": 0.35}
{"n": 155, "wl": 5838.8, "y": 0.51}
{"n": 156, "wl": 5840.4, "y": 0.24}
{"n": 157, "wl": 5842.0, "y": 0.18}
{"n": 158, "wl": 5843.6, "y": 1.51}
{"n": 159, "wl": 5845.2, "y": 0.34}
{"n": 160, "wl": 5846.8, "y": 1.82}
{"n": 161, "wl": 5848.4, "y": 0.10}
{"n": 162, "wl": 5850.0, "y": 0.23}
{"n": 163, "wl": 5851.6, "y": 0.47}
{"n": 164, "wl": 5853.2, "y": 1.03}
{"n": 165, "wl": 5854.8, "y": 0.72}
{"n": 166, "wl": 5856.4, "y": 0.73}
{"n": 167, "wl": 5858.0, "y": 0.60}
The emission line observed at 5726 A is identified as [O II]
